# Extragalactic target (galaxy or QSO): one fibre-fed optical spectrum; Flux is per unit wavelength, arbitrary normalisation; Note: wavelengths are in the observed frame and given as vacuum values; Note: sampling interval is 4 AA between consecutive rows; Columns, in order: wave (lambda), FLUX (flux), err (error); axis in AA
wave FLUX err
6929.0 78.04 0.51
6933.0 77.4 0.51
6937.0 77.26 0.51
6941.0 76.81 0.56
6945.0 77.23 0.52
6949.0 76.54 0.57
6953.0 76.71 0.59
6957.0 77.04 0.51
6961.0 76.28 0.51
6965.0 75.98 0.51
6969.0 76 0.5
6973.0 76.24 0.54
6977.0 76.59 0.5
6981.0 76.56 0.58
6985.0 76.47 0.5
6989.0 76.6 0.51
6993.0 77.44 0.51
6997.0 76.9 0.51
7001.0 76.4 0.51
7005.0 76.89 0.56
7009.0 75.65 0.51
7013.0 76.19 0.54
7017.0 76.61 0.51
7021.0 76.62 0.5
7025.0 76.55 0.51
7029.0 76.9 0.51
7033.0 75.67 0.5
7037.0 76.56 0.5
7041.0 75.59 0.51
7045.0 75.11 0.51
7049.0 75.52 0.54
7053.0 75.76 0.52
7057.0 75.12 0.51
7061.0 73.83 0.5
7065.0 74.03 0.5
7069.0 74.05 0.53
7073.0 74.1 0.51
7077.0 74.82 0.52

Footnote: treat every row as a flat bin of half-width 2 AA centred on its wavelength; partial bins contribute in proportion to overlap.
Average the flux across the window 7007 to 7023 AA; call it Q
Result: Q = 76.3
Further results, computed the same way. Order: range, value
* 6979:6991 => 76.5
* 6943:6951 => 76.9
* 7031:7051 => 75.7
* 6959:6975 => 76.1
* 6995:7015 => 76.4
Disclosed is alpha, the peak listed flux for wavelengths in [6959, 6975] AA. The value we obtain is 76.28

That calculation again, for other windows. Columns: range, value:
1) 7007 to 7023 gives 76.62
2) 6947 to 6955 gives 76.71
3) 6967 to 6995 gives 77.44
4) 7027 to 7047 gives 76.9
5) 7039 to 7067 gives 75.76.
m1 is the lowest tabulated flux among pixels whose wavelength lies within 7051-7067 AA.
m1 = 73.83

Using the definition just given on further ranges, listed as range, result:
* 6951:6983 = 75.98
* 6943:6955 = 76.54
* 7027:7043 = 75.59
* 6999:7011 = 75.65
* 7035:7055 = 75.11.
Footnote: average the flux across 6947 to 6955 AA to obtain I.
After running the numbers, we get 76.6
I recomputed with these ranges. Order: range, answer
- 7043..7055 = 75.5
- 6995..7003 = 76.7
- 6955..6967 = 76.4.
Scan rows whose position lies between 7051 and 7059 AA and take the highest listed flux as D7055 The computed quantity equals 75.76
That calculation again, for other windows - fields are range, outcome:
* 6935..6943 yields 77.26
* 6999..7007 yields 76.89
